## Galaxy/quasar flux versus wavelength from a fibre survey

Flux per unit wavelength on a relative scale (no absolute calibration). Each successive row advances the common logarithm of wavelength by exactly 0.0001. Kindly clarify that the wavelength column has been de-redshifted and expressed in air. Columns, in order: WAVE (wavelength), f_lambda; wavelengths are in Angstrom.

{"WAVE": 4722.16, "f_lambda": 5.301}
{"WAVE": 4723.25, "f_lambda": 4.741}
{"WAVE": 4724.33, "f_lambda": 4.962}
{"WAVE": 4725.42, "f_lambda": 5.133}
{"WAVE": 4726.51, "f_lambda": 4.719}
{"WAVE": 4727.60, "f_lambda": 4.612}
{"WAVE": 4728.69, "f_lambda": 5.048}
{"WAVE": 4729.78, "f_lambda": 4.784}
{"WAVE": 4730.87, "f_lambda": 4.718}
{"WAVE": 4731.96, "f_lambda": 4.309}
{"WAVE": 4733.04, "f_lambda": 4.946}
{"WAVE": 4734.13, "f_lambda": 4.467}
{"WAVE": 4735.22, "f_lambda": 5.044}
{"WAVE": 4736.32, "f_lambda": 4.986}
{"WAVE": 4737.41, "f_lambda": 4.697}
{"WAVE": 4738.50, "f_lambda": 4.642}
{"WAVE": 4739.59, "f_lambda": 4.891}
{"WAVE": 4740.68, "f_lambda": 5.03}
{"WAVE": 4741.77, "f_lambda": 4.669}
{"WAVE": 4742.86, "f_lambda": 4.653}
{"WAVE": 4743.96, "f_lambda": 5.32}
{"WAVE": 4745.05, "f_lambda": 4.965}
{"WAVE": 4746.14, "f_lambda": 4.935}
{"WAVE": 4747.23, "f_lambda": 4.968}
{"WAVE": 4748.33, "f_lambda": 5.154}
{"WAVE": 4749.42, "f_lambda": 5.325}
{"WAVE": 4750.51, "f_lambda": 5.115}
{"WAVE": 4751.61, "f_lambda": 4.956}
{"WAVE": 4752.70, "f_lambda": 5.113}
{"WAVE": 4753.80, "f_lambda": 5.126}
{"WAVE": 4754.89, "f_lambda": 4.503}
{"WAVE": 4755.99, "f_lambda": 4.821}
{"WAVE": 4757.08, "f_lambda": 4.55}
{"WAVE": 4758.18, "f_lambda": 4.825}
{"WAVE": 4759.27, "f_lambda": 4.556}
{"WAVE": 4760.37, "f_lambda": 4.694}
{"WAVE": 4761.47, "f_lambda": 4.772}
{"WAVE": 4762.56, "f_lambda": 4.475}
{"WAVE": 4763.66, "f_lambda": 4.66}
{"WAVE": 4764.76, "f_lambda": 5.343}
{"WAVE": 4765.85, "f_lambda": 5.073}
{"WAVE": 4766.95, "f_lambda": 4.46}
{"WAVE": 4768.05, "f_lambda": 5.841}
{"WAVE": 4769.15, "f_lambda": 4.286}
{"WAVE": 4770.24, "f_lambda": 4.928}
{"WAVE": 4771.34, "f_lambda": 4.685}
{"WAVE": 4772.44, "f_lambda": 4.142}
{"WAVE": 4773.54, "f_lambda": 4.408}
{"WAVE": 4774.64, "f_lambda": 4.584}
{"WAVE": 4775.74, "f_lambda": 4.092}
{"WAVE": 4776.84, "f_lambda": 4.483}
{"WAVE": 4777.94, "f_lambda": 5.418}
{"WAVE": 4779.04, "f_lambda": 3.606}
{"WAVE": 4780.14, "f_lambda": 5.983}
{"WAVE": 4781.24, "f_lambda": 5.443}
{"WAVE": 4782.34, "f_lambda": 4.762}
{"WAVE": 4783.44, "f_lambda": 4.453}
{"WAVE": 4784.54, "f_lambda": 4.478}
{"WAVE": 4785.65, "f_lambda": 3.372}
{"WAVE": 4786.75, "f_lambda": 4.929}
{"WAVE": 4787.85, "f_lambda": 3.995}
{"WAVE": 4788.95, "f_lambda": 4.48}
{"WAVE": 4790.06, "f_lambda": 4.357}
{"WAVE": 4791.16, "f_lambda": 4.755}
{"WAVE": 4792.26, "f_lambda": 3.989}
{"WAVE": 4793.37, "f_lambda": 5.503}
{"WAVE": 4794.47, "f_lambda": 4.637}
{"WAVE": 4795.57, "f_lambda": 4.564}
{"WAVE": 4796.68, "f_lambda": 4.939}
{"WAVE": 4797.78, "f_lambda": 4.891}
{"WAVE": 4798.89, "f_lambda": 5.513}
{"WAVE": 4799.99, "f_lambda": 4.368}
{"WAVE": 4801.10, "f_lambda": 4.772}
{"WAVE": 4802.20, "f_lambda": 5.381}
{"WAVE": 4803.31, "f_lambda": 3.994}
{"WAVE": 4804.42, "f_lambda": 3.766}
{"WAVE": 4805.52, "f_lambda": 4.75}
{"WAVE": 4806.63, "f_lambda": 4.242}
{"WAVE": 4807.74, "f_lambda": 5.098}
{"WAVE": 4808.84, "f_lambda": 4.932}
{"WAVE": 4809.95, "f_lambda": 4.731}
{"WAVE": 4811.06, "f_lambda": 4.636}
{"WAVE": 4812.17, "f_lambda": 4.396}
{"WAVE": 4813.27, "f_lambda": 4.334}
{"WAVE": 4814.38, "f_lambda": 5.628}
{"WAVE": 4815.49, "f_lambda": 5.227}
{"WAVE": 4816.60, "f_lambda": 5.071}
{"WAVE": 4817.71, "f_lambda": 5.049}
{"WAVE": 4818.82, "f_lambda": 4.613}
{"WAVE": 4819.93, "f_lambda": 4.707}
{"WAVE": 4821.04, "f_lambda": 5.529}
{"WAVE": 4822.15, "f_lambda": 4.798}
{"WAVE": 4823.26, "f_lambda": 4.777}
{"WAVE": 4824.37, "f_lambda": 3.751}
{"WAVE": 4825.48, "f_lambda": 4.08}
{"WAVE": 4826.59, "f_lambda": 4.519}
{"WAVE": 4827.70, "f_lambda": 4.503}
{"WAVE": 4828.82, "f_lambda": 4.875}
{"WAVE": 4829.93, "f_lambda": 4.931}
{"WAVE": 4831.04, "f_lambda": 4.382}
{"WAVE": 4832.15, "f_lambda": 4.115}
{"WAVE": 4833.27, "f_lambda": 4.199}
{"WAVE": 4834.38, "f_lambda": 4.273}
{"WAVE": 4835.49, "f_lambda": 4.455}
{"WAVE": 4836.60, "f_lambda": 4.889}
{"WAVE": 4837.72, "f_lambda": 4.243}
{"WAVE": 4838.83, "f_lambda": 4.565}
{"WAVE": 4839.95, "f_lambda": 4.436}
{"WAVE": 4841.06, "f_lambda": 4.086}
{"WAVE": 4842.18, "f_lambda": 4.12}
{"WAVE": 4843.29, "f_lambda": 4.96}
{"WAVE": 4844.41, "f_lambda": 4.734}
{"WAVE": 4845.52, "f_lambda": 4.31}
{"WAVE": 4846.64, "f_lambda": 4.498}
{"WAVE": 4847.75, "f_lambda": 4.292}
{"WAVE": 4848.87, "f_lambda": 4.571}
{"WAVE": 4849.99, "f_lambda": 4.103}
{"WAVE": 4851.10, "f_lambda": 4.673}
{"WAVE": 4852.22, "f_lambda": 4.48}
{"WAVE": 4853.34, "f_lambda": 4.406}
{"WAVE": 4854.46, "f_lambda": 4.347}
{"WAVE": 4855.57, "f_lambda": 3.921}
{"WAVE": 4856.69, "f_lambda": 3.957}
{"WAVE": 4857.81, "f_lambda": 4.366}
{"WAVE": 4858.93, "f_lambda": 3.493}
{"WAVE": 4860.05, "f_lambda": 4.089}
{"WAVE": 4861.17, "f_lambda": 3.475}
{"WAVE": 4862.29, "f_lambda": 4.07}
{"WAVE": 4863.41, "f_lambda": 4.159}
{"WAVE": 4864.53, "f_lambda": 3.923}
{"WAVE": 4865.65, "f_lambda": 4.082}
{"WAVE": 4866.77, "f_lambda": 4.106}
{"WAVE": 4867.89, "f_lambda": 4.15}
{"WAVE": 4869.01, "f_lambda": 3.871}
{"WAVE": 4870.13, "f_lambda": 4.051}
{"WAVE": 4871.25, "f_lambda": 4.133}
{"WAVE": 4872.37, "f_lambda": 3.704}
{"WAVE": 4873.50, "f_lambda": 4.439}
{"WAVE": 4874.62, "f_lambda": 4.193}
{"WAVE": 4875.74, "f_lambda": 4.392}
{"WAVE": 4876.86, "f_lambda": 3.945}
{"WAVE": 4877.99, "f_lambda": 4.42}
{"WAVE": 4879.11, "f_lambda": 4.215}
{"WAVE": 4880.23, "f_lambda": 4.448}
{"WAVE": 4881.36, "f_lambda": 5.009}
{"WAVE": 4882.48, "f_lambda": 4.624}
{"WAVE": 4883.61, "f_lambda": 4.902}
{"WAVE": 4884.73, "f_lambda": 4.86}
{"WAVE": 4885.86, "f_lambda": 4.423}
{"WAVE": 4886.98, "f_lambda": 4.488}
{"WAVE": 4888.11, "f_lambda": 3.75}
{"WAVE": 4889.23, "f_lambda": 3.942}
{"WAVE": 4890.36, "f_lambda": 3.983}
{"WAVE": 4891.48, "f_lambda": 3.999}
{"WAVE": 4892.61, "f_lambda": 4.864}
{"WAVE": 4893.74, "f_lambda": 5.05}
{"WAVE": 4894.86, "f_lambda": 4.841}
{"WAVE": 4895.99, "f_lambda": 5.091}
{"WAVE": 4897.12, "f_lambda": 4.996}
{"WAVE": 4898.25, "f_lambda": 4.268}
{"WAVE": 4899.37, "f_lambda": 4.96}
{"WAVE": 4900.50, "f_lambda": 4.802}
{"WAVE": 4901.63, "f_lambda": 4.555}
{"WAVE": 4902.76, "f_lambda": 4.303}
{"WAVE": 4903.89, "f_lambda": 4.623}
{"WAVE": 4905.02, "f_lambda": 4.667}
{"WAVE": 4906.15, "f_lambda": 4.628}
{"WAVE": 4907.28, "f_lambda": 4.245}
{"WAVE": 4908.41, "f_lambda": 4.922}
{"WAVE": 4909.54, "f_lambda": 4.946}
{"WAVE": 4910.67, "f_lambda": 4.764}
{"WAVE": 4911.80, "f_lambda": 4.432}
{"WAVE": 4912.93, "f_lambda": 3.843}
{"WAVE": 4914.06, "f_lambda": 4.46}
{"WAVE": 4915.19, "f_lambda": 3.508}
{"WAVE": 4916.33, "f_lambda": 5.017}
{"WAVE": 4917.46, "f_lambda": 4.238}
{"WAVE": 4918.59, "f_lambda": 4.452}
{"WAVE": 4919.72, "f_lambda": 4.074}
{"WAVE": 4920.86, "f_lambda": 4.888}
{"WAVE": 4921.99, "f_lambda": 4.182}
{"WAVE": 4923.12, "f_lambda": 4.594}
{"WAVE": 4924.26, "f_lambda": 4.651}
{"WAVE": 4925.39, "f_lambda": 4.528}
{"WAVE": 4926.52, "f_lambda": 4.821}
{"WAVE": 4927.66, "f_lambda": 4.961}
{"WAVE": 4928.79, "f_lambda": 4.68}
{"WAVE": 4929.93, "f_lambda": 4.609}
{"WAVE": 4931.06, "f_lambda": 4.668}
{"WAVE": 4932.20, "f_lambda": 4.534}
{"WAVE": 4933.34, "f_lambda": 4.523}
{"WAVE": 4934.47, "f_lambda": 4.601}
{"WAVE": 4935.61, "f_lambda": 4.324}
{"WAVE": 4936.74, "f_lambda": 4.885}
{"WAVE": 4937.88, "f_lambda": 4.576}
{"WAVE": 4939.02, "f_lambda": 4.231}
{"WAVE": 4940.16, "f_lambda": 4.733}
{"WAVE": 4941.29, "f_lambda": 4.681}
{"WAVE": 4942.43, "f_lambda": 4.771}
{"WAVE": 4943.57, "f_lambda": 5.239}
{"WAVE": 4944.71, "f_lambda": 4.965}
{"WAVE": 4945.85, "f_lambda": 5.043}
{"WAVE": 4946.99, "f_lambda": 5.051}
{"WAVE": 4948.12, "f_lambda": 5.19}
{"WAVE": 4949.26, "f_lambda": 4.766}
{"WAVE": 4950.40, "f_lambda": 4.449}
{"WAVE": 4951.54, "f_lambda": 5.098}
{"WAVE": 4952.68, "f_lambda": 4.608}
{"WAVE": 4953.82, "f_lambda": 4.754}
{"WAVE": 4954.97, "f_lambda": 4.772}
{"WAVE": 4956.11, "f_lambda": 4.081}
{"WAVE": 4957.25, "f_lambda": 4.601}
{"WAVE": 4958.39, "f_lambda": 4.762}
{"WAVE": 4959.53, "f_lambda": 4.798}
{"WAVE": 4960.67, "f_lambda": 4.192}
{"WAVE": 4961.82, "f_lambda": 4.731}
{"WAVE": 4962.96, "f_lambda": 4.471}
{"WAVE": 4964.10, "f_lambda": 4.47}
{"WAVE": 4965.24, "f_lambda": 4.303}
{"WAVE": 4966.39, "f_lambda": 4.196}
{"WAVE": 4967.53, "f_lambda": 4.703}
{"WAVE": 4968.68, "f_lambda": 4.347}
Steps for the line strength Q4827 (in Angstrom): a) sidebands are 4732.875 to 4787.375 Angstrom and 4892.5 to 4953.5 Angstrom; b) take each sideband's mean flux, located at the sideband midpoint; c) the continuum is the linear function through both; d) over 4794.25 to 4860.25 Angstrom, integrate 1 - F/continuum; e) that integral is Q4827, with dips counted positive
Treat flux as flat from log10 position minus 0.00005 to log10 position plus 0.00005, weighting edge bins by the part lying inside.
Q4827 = 2.6 Angstrom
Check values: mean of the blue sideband 4.79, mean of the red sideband 4.65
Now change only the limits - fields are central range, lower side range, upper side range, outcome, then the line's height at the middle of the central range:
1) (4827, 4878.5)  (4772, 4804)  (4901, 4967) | 3.9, 4.61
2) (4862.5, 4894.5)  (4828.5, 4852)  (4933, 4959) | 1.9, 4.56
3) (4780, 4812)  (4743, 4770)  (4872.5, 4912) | 0.9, 4.8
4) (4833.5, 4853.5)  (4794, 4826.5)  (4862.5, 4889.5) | 0.2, 4.49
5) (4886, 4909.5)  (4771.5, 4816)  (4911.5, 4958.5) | 0.4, 4.62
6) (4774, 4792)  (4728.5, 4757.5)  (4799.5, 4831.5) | 0.8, 4.77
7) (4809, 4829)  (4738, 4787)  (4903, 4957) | 0.0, 4.73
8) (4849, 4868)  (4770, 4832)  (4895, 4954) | 2.2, 4.65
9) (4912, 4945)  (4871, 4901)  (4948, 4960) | 0.4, 4.61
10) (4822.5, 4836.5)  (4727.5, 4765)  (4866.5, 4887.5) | 0.3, 4.52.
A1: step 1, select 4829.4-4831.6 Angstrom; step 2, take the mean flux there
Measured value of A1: 4.66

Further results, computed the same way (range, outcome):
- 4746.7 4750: 5.15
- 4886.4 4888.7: 4.13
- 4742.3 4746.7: 4.97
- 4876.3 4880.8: 4.25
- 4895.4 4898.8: 4.78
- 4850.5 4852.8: 4.57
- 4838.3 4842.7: 4.3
